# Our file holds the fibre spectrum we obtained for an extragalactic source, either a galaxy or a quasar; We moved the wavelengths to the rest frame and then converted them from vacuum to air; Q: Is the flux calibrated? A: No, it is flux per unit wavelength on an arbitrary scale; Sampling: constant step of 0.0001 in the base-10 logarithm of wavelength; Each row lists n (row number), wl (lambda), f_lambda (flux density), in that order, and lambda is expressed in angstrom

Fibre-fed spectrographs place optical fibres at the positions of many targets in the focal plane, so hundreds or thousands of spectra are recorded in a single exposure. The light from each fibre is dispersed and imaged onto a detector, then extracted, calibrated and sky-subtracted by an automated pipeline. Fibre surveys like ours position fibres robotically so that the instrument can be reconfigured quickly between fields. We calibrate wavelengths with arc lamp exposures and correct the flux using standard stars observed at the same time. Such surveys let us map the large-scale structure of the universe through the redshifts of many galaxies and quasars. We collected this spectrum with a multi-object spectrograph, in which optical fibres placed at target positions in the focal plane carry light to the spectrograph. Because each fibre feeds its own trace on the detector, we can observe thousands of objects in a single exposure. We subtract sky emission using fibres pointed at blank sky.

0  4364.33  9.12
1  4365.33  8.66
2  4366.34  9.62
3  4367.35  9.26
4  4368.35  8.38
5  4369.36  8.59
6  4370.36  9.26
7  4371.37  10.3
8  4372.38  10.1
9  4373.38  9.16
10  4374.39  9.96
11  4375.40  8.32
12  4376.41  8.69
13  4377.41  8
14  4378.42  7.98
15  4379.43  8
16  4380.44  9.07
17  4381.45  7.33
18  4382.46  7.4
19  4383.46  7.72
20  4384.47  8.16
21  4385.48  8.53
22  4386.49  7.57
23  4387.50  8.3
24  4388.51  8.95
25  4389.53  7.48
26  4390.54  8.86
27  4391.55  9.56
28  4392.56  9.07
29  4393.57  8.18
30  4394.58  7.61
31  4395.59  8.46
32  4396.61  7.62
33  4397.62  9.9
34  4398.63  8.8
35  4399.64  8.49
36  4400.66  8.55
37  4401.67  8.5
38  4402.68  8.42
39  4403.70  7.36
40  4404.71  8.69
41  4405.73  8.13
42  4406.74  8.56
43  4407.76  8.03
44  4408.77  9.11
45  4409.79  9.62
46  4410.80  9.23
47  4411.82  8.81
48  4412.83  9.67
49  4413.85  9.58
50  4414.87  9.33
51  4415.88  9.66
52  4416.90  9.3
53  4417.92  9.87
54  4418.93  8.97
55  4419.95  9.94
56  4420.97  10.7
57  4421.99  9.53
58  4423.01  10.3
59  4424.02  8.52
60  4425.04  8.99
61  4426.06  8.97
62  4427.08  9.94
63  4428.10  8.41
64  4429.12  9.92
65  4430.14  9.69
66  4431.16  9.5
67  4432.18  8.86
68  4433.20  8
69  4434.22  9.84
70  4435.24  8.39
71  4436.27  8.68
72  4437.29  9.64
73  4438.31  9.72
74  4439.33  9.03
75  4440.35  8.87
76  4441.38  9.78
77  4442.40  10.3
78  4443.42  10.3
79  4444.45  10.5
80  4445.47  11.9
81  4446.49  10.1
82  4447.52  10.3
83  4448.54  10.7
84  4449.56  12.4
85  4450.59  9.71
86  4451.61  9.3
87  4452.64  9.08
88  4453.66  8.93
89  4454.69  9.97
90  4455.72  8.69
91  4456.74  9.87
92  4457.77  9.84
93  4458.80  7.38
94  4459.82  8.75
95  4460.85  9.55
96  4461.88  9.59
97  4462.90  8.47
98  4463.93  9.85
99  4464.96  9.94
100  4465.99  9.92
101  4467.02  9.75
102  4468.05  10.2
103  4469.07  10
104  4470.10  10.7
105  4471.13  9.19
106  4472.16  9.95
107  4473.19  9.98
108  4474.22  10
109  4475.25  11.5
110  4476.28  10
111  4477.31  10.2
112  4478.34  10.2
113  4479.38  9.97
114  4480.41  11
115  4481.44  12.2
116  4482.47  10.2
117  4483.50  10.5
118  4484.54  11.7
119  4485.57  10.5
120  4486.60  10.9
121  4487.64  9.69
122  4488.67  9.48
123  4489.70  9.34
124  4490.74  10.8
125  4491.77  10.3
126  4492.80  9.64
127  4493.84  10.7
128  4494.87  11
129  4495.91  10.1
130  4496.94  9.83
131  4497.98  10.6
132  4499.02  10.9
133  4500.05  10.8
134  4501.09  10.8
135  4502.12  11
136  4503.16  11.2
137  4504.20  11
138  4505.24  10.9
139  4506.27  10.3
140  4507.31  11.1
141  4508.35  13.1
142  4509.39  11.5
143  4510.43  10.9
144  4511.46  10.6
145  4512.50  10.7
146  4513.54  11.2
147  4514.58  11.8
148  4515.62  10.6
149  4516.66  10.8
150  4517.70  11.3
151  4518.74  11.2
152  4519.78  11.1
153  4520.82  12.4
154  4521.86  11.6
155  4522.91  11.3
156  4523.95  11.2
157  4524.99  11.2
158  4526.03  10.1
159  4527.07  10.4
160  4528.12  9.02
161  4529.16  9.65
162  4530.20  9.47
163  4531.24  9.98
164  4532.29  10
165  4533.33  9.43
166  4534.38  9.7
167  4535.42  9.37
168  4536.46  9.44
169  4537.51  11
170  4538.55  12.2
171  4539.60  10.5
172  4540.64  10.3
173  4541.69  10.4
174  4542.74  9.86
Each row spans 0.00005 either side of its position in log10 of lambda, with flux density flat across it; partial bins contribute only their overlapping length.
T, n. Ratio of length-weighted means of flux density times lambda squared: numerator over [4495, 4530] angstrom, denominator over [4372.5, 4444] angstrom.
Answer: 1.28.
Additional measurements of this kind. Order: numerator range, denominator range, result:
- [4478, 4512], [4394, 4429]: 1.23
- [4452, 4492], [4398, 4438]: 1.12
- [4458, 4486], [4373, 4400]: 1.24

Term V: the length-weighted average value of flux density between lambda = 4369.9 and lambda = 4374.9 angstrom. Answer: 9.75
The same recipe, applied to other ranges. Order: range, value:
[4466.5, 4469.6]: 10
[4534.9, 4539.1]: 10.5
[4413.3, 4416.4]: 9.51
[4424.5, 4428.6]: 9.07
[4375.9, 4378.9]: 8.23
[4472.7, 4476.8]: 10.4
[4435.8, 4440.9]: 9.2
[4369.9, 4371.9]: 9.76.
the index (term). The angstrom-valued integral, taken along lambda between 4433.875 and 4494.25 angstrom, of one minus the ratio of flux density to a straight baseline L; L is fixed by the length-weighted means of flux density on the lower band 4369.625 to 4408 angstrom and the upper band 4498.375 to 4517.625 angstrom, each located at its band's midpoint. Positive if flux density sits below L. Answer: 0.9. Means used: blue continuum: 8.5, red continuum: 11.1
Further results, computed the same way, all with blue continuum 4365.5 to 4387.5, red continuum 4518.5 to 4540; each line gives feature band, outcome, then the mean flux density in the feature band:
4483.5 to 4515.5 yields -2.0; 10.7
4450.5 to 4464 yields 0.6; 9.18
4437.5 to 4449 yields -0.8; 10.1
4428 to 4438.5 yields 0.2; 9.16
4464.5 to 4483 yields -0.9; 10.3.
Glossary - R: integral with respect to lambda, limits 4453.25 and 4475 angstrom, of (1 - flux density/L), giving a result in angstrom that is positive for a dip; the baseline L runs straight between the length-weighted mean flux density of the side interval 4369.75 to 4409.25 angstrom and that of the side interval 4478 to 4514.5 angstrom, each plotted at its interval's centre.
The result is 1.0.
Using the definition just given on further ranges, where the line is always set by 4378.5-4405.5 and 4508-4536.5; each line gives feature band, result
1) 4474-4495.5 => -1.0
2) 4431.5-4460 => -1.0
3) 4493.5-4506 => -0.5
